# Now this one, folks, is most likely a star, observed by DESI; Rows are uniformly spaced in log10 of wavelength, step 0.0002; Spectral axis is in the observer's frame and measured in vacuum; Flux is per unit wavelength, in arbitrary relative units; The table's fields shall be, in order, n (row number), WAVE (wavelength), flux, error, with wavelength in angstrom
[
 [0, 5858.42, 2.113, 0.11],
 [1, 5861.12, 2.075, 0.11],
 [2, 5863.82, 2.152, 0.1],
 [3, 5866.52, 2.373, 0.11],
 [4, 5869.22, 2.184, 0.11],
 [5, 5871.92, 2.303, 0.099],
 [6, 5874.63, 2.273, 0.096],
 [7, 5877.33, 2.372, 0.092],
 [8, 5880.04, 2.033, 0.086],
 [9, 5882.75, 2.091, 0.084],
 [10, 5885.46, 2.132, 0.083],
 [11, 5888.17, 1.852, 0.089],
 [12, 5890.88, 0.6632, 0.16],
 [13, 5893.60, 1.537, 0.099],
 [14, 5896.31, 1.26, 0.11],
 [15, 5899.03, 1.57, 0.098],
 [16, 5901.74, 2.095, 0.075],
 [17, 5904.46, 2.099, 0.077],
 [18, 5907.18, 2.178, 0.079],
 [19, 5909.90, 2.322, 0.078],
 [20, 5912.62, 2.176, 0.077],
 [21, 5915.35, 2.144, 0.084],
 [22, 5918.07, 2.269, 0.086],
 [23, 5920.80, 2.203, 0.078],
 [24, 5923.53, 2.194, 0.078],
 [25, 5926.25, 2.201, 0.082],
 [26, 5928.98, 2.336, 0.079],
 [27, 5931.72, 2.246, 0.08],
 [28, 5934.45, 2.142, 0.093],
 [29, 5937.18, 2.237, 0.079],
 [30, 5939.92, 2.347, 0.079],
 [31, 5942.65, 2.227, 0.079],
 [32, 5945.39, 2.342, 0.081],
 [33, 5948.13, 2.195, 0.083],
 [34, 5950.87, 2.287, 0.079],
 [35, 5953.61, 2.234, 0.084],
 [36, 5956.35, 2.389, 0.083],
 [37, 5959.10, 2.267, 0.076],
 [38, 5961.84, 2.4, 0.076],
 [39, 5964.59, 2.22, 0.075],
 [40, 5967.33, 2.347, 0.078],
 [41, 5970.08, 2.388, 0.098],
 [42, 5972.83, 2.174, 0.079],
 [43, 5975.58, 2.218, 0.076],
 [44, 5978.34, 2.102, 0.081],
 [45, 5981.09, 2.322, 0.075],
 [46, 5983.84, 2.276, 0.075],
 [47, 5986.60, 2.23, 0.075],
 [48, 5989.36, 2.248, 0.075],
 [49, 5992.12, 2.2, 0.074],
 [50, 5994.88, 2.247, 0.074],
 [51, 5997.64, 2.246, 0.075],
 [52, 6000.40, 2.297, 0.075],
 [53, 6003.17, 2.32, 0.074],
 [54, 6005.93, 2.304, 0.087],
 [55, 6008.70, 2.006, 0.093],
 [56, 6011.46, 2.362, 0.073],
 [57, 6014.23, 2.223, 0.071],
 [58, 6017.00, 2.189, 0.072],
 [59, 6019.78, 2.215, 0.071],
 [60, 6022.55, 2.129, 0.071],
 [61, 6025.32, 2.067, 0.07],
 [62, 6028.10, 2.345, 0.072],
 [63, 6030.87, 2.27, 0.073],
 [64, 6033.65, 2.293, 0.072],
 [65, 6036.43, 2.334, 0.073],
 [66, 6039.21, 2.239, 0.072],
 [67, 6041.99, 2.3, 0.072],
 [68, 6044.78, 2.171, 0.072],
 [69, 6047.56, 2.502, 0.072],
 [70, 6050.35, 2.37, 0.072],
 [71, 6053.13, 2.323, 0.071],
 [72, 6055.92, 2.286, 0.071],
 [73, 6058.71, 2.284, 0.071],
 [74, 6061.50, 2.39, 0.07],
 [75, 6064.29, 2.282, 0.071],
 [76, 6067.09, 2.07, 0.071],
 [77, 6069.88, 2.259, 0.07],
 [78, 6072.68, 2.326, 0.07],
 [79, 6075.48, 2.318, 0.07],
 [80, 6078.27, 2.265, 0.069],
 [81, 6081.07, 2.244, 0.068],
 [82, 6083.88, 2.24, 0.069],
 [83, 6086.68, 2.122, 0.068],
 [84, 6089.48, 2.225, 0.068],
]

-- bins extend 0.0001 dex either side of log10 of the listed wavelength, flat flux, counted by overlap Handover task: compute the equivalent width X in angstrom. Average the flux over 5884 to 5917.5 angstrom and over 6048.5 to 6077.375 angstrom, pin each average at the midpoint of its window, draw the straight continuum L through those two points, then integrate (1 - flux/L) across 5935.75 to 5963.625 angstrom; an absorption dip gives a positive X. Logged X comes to -4.35 angstrom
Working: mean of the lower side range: 1.85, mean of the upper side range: 2.29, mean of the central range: 2.29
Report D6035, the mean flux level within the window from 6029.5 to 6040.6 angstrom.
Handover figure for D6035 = 2.28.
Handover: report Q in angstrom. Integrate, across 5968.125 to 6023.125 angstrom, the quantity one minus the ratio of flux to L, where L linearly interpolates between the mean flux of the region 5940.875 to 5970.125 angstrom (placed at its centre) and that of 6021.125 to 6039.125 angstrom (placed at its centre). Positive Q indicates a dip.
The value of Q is 0.7 angstrom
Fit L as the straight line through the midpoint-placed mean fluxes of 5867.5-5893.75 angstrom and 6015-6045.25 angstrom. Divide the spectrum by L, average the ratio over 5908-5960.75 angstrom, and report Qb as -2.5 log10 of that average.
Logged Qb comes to -0.09 mag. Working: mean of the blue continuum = 1.97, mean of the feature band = 2.25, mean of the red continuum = 2.23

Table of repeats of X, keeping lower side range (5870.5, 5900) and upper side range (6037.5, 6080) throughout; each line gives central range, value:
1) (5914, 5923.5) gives -1.4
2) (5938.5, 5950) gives -1.7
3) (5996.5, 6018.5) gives -0.9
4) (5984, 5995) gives -0.7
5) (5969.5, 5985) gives -1.2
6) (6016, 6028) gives 0.1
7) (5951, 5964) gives -1.9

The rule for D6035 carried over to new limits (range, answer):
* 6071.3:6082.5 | 2.29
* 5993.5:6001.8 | 2.26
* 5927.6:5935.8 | 2.24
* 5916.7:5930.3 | 2.24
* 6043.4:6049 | 2.34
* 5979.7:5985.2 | 2.3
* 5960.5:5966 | 2.31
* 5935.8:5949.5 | 2.27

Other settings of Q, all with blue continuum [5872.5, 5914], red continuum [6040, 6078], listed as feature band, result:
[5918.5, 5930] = -1.4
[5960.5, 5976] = -1.5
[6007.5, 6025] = 0.1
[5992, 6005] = -0.7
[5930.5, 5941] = -1.2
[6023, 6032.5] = 0.0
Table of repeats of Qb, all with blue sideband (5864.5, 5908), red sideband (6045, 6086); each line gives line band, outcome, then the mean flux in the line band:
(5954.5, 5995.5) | -0.08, 2.27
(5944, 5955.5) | -0.10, 2.27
